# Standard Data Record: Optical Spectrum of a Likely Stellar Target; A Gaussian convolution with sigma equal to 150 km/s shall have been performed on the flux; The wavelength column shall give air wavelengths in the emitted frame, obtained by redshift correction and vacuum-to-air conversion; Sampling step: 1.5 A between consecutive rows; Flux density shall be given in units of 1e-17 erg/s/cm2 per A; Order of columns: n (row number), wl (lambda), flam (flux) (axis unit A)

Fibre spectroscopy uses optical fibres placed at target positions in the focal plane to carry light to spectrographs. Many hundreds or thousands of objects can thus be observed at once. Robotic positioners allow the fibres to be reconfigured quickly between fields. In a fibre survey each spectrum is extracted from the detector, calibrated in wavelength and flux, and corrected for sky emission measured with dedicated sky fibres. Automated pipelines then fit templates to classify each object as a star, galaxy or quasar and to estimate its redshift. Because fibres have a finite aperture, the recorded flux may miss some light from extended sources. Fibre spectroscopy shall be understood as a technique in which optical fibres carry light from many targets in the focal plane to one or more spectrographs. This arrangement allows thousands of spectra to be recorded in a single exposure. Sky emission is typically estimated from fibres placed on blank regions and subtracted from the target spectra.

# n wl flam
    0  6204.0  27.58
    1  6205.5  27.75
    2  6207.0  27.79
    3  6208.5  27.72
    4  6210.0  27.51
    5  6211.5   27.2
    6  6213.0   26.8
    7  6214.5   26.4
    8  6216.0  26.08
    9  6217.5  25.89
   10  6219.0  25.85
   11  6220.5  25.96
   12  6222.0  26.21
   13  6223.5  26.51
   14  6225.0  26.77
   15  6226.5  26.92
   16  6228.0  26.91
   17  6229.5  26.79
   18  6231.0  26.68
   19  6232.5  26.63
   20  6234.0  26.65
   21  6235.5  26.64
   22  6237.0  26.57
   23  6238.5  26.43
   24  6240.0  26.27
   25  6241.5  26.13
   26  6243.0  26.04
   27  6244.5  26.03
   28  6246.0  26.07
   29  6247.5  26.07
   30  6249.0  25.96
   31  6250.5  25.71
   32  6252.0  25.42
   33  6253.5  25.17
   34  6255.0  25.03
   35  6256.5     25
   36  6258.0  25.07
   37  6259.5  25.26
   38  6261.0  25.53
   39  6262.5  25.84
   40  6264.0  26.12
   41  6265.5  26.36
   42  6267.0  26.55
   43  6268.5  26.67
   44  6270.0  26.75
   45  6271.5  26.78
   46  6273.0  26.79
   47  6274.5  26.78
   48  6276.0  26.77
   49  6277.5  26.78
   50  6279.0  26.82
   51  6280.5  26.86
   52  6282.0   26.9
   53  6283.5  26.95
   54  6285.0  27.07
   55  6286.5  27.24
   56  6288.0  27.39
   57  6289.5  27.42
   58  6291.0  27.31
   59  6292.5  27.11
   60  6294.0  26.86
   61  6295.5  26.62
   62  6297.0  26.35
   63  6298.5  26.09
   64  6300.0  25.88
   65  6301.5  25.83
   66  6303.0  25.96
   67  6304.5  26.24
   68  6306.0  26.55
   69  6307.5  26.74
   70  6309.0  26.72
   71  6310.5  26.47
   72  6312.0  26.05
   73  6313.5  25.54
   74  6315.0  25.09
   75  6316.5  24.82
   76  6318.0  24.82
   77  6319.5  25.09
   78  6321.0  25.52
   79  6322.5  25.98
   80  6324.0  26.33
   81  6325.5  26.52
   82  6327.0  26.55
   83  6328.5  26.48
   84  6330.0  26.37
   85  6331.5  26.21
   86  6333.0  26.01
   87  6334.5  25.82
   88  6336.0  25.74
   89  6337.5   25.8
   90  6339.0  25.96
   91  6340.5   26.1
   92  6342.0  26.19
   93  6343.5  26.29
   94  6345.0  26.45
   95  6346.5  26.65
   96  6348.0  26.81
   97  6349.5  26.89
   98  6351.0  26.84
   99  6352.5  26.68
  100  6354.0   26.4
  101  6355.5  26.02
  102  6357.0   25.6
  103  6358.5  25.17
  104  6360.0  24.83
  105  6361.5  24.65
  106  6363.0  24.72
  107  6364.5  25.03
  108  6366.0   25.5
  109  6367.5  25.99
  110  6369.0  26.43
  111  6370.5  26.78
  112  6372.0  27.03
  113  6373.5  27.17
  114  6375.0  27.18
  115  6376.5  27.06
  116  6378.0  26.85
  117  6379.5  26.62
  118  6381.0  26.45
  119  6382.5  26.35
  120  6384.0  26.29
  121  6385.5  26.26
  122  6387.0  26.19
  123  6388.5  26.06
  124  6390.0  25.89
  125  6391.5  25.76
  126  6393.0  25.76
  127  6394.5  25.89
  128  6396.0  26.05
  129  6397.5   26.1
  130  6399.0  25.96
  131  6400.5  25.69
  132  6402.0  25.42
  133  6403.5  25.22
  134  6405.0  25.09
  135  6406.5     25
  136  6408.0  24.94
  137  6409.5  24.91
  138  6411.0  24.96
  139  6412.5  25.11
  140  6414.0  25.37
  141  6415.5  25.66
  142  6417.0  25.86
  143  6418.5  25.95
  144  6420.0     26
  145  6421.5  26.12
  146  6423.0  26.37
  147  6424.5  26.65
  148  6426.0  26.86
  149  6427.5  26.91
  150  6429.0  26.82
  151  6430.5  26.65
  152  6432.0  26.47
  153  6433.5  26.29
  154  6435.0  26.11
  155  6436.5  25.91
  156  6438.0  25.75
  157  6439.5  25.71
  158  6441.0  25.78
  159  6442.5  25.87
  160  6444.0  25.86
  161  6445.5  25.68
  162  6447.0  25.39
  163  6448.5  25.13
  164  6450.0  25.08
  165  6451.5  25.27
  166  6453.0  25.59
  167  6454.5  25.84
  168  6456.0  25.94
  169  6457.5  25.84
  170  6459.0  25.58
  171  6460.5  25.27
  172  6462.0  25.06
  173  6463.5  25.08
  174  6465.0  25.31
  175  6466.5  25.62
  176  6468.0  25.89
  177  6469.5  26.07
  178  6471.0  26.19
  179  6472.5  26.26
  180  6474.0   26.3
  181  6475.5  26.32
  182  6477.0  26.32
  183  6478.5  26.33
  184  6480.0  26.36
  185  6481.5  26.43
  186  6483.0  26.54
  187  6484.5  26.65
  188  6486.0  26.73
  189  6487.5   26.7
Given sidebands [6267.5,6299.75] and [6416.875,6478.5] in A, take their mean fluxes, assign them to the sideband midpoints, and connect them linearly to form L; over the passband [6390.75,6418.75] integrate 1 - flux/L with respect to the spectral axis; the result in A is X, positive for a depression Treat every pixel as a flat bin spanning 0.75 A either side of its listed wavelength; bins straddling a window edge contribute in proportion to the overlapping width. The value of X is 0.7 A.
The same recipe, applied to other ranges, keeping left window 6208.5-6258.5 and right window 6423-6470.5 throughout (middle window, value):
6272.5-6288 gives -0.4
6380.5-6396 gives -0.1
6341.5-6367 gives 0.1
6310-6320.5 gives 0.3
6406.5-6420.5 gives 0.3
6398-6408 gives 0.2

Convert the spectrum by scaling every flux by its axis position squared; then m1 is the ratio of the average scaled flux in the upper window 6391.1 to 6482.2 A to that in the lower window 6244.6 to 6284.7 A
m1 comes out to 1.0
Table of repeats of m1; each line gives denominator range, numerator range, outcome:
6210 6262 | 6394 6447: 1.05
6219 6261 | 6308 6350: 1.03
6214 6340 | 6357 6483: 1.03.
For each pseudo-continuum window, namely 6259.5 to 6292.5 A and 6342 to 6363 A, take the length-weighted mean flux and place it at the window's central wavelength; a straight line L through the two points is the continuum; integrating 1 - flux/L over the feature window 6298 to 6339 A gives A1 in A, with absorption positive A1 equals 0.59 A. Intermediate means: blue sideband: 26.7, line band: 26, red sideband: 26.1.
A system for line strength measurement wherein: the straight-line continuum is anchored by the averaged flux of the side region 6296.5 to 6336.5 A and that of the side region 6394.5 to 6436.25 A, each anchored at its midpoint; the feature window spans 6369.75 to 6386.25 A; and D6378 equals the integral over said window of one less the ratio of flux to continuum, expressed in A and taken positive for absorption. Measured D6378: -0.52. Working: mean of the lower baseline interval 26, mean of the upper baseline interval 25.9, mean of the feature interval 26.7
